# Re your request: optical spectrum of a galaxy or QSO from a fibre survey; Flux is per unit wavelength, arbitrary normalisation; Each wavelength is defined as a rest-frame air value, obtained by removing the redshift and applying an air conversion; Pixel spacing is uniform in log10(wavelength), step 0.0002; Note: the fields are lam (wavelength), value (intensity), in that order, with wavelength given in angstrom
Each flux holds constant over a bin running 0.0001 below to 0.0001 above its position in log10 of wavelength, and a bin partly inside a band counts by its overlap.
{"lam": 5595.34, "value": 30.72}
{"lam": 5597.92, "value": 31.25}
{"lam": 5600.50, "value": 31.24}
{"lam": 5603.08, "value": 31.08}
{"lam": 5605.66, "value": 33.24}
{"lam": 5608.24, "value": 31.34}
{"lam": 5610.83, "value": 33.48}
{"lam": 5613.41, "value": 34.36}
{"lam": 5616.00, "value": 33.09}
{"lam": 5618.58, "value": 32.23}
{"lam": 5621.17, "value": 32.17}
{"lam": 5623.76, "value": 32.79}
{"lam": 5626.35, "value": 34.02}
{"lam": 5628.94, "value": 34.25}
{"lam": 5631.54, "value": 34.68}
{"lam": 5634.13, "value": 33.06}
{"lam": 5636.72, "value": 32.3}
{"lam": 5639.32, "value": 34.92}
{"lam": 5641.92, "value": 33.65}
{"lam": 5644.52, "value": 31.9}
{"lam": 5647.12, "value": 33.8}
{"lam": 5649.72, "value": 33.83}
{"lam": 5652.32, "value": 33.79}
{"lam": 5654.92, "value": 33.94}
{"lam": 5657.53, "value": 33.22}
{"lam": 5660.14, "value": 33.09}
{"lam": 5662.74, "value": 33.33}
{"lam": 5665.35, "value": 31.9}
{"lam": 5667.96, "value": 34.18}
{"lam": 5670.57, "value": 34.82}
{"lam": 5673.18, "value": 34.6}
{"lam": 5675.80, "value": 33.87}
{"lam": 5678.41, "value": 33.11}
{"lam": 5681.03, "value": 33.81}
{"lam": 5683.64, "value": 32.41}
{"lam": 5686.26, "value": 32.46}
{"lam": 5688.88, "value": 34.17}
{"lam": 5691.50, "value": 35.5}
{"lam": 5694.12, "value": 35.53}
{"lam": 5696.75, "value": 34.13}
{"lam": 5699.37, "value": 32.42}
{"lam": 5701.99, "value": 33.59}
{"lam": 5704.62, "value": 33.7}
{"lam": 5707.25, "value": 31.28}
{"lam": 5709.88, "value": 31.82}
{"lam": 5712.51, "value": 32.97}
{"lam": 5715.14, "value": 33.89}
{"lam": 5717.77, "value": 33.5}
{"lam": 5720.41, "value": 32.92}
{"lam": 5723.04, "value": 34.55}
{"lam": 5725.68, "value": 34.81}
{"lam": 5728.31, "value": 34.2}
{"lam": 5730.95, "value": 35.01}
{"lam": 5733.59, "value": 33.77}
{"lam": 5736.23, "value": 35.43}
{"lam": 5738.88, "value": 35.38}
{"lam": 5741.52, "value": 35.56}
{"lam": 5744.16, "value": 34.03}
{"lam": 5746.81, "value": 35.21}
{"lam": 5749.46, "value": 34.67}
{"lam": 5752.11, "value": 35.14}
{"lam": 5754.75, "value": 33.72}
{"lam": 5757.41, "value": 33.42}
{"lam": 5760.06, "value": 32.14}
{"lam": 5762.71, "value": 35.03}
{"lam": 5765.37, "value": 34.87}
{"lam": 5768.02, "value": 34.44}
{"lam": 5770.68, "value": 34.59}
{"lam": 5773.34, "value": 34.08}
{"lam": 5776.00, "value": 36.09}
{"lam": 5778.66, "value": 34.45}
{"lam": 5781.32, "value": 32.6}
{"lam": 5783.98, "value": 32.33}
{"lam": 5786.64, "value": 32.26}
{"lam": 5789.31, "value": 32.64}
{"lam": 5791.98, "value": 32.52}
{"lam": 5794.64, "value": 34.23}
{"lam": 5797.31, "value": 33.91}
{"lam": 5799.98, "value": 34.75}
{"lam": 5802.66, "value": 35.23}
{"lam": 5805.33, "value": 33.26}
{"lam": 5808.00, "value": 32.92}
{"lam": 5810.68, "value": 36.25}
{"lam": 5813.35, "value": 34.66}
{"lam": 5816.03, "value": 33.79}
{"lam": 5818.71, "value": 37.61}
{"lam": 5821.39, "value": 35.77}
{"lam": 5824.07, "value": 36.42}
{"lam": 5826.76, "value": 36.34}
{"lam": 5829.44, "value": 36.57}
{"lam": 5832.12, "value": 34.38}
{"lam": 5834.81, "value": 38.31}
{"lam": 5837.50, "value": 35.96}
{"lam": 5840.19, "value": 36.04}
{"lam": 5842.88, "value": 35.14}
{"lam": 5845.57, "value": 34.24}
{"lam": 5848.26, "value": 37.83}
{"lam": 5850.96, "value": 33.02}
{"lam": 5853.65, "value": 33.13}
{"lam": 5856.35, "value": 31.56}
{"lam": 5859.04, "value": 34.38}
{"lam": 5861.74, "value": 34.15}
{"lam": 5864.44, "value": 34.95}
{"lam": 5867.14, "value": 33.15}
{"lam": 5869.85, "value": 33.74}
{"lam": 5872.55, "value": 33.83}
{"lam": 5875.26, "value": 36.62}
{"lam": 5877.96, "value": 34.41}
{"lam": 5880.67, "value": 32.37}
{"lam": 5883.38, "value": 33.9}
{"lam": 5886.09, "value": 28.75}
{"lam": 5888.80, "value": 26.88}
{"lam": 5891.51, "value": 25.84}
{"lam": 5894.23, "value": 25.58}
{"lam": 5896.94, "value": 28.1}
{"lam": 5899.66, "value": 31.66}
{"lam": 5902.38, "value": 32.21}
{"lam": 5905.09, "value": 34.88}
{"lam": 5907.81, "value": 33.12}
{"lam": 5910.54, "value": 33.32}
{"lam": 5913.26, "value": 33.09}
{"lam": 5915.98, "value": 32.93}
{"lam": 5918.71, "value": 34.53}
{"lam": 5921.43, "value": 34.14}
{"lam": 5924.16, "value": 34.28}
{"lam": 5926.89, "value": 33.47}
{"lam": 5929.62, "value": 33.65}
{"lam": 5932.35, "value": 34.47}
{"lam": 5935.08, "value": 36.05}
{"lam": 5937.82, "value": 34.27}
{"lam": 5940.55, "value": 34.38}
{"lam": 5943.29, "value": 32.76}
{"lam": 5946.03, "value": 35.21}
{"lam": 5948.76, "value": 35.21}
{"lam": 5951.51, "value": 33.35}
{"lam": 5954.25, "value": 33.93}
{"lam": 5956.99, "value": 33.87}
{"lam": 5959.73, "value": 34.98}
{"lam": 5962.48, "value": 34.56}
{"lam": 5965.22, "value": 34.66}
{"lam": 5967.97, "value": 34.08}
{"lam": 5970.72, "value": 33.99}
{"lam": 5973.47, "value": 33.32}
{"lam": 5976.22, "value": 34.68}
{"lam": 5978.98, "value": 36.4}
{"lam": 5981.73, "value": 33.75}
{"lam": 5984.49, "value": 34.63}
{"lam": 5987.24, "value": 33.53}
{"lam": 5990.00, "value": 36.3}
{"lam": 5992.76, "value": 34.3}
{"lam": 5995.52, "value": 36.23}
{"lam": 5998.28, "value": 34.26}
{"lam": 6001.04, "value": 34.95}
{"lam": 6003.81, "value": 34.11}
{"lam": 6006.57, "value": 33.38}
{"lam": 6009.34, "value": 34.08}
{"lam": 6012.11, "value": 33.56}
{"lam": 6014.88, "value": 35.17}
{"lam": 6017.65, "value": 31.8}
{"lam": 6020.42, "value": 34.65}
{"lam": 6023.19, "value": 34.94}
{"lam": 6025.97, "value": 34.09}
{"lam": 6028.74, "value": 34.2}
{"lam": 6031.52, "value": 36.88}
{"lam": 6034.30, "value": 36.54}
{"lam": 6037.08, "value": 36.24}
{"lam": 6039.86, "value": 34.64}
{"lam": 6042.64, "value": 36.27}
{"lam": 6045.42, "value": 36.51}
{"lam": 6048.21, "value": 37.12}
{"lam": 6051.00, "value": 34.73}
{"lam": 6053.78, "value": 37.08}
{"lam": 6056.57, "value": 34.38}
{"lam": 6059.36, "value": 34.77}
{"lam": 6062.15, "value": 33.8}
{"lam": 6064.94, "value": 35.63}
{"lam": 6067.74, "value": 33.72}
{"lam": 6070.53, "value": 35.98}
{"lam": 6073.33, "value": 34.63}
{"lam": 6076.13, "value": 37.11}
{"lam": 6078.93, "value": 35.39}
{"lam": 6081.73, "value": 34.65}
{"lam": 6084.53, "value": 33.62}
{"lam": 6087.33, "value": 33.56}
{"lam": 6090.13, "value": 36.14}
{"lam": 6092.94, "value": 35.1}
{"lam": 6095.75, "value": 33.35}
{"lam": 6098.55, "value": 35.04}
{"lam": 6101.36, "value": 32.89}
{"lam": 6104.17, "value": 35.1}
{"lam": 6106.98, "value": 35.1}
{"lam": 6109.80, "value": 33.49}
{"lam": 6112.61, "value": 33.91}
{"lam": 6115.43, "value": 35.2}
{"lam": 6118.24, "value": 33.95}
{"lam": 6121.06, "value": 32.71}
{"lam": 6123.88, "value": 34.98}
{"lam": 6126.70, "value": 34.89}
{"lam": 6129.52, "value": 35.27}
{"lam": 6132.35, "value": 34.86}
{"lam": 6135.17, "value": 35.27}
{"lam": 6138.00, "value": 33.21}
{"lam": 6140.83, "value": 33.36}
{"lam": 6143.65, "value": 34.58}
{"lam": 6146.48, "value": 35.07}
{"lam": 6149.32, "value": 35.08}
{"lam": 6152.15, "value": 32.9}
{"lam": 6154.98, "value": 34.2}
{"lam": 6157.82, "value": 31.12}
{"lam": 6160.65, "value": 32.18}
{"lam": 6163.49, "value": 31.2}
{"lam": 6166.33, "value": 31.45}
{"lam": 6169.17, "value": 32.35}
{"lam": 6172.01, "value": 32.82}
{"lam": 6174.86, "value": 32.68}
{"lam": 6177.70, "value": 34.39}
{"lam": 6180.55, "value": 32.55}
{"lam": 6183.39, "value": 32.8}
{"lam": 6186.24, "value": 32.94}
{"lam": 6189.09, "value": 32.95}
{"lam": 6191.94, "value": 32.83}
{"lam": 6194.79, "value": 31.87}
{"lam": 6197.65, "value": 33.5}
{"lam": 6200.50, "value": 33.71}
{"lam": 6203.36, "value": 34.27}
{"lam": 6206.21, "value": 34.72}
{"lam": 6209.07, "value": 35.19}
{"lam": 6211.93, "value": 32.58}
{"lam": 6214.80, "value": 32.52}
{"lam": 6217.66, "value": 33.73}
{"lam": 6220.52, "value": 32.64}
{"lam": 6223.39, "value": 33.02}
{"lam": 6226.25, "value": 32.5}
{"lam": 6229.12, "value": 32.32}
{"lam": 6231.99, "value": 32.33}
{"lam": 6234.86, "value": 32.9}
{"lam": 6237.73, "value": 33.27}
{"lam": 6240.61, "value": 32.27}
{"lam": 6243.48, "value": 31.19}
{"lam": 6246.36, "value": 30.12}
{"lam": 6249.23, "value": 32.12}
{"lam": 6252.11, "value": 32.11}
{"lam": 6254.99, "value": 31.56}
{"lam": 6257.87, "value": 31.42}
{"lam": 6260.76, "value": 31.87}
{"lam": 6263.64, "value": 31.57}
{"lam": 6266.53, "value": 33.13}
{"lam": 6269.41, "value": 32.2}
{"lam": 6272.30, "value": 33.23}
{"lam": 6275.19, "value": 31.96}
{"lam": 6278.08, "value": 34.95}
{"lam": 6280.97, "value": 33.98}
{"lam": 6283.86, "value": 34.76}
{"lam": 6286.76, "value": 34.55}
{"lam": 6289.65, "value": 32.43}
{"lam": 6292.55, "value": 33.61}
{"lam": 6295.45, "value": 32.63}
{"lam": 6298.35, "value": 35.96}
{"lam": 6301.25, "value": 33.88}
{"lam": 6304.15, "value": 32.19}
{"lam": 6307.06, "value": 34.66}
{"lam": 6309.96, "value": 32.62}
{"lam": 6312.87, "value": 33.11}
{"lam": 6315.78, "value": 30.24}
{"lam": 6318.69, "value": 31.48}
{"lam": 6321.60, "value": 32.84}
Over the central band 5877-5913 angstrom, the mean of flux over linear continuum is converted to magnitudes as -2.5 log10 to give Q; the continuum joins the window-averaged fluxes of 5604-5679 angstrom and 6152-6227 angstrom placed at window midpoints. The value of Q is 0.079 mag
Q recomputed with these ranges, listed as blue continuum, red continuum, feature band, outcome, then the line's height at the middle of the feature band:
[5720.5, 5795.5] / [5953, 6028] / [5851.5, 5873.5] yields 0.021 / 34.3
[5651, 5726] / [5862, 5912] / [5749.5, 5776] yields -0.044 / 32.9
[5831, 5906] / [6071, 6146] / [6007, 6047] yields -0.029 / 34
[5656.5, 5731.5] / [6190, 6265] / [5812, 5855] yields -0.070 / 33.3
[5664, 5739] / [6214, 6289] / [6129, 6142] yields -0.047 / 32.9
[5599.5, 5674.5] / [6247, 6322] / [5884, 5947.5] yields 0.024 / 33.1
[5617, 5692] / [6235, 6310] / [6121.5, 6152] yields -0.049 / 33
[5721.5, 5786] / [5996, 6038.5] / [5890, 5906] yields 0.169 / 34.5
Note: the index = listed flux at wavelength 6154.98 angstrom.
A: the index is 34.2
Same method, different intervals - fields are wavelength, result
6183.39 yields 32.8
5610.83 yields 33.48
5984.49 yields 34.63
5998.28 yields 34.26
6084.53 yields 33.62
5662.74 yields 33.33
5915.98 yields 32.93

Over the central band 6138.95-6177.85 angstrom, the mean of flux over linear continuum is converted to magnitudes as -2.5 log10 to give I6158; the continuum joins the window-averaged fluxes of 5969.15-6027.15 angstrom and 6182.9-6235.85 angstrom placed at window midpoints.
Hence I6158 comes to 0.01 mag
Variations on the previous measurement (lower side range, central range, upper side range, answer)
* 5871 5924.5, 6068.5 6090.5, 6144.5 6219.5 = -0.07 mag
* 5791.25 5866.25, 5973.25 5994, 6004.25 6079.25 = 0.01 mag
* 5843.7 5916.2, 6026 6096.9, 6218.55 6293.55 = -0.09 mag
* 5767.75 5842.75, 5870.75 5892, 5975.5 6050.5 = 0.10 mag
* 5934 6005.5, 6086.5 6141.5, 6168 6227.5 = -0.02 mag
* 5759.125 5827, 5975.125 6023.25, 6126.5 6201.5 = -0.02 mag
